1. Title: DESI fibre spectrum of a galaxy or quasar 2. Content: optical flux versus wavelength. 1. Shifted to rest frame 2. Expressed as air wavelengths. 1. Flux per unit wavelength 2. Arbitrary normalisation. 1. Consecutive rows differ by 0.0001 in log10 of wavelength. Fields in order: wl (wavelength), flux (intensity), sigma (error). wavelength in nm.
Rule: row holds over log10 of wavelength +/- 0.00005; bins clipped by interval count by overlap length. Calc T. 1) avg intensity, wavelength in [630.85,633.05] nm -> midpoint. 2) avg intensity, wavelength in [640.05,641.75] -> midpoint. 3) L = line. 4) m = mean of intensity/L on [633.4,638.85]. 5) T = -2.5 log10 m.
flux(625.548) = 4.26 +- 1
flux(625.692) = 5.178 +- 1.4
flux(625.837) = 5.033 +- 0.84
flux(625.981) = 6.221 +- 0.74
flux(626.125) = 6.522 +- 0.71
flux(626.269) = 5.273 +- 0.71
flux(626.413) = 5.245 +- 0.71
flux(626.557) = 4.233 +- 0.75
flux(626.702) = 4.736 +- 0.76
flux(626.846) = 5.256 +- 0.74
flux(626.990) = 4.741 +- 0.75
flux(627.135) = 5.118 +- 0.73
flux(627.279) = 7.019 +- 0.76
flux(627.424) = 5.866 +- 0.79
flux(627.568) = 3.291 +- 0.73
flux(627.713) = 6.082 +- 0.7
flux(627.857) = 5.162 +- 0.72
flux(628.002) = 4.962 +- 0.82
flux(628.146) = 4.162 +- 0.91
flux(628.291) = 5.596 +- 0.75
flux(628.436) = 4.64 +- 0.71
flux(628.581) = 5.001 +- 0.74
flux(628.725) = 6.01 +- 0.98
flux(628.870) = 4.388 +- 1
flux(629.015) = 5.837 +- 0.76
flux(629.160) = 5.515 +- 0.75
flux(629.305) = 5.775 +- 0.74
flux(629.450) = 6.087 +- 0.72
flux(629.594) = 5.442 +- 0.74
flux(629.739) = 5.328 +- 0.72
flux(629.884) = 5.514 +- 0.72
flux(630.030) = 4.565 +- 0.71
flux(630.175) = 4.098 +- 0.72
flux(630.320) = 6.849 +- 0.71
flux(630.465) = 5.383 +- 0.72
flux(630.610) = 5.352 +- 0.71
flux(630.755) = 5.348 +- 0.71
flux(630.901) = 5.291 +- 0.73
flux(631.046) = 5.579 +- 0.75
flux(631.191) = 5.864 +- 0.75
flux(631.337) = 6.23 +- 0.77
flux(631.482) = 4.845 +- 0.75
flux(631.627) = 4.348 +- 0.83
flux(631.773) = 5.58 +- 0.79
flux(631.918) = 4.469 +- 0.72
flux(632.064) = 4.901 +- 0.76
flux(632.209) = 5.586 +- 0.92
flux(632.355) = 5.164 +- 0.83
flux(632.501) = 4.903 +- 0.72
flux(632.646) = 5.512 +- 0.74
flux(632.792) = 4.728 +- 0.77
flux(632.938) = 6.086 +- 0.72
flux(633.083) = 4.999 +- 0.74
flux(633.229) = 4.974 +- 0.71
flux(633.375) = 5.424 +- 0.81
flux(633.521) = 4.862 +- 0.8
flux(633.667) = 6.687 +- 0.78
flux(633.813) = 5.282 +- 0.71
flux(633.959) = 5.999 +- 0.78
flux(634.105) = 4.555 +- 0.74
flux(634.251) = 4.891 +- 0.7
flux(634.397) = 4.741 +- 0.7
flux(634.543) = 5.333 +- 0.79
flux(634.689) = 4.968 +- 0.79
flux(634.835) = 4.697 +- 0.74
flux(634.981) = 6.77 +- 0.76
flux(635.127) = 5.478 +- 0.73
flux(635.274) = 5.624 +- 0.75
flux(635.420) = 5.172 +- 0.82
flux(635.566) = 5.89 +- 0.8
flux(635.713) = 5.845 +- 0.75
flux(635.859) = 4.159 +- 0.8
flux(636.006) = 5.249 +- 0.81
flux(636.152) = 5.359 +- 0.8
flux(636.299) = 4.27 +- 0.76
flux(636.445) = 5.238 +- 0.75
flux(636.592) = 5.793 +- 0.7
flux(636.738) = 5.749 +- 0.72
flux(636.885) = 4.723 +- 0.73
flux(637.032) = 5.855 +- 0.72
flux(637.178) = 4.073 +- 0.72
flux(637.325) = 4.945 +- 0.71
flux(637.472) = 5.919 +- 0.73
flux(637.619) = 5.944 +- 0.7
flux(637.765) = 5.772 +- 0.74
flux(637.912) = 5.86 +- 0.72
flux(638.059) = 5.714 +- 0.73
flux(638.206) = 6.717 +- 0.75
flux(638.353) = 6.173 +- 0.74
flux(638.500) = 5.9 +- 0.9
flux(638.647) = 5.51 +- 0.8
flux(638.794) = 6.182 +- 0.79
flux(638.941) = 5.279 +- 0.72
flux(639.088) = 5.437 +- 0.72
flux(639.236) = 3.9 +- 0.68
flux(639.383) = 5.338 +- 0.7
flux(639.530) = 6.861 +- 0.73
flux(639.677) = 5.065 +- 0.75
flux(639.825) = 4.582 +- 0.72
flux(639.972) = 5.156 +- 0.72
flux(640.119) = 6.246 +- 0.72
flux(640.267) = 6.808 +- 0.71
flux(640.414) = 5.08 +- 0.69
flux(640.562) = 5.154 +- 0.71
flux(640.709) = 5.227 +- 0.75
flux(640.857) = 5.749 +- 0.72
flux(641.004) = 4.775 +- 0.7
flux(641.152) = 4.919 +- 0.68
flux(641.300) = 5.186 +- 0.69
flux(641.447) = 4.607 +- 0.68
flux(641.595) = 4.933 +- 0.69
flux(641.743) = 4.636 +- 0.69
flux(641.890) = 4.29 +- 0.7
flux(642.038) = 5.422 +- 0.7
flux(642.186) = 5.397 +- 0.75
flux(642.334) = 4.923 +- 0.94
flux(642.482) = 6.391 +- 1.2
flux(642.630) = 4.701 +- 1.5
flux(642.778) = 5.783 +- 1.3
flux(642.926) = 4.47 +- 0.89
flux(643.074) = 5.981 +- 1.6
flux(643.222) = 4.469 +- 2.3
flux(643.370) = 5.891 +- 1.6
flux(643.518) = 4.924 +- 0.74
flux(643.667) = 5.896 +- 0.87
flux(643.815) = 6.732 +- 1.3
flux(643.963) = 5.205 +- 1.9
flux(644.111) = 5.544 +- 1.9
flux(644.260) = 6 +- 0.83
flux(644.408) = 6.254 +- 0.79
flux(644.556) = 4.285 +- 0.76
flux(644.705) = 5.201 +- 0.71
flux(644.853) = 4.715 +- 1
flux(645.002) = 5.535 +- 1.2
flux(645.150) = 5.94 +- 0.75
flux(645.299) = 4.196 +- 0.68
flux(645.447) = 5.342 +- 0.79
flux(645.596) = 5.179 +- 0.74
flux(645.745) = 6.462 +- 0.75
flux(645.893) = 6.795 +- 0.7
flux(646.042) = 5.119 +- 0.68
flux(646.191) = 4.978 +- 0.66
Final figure -0.03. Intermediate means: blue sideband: 5.27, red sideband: 5.3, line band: 5.45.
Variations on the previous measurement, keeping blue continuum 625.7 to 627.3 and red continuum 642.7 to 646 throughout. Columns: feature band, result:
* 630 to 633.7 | 0.02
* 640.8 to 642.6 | 0.08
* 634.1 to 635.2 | 0.04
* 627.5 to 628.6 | 0.10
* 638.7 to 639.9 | 0.02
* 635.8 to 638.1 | 0.03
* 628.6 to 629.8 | -0.03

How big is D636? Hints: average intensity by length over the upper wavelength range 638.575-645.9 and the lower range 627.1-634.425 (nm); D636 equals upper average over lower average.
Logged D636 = 1.01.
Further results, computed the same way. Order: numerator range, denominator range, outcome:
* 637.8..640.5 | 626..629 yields 1.09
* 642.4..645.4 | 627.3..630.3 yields 1.03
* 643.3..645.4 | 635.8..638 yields 1.03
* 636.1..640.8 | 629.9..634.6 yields 1.04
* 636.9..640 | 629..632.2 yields 1.03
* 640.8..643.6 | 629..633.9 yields 0.96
